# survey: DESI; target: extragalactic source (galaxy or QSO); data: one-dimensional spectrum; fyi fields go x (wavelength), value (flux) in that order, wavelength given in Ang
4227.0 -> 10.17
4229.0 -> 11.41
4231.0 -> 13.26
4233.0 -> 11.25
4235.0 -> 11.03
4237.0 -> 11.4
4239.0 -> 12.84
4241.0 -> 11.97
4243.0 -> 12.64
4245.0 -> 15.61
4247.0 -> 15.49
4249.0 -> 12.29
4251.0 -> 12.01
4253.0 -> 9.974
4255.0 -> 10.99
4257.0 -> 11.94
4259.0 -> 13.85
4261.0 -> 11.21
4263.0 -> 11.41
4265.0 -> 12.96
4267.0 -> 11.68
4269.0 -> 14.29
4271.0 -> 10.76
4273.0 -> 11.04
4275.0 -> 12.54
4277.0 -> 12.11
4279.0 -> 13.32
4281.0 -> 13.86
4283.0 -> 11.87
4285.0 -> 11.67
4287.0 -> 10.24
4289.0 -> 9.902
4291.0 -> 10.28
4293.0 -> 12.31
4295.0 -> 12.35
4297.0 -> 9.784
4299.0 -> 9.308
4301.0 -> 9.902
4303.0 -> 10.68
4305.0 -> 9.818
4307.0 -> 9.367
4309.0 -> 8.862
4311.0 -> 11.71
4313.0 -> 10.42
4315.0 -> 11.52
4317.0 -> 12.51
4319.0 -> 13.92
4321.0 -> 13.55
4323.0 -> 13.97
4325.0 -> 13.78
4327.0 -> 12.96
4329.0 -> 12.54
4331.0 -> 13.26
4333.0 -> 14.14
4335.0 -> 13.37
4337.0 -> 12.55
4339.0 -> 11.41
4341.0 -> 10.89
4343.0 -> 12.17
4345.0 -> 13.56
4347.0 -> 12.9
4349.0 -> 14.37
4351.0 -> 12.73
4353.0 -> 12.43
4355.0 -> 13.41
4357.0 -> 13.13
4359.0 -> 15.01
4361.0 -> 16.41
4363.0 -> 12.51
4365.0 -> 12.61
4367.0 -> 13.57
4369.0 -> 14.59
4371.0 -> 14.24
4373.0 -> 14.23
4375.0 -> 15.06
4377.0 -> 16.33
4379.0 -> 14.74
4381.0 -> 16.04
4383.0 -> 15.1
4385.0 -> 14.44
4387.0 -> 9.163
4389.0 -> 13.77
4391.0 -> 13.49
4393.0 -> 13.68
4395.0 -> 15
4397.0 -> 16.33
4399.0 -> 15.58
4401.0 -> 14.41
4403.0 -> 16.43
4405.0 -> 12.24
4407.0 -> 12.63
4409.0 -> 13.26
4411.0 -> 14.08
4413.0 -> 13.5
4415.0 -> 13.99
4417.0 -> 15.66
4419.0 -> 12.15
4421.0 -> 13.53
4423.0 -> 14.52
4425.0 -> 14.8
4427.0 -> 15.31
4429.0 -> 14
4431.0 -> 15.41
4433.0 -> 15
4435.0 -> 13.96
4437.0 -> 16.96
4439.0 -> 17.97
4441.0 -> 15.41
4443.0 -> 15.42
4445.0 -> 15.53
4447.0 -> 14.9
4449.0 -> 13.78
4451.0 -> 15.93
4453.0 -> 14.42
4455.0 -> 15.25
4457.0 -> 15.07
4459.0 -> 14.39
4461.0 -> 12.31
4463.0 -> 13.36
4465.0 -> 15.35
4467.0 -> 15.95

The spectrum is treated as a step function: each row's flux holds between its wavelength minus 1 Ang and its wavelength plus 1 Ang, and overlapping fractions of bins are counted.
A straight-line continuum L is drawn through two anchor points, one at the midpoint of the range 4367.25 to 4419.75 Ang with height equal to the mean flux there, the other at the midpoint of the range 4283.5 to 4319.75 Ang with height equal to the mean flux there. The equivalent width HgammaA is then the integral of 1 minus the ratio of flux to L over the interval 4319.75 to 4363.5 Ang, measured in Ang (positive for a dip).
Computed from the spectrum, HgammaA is -3.4 Ang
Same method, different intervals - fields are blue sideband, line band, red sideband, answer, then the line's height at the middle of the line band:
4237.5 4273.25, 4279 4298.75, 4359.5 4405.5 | 2.3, 12.9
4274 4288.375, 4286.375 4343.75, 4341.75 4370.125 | 5.2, 12.8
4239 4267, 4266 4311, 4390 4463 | 5.9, 12.9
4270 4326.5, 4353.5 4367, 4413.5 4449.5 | -0.7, 13.1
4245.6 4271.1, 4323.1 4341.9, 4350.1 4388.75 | 0.8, 13.4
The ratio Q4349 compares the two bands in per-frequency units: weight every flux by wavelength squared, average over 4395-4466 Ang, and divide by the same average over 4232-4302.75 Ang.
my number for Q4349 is 1.33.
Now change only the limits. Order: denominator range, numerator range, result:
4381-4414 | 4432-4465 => 1.09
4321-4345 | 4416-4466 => 1.21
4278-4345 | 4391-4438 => 1.28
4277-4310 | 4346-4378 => 1.33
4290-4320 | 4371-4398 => 1.38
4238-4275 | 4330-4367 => 1.11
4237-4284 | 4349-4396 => 1.18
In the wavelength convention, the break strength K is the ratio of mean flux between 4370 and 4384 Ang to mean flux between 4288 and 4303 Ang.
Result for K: 1.43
